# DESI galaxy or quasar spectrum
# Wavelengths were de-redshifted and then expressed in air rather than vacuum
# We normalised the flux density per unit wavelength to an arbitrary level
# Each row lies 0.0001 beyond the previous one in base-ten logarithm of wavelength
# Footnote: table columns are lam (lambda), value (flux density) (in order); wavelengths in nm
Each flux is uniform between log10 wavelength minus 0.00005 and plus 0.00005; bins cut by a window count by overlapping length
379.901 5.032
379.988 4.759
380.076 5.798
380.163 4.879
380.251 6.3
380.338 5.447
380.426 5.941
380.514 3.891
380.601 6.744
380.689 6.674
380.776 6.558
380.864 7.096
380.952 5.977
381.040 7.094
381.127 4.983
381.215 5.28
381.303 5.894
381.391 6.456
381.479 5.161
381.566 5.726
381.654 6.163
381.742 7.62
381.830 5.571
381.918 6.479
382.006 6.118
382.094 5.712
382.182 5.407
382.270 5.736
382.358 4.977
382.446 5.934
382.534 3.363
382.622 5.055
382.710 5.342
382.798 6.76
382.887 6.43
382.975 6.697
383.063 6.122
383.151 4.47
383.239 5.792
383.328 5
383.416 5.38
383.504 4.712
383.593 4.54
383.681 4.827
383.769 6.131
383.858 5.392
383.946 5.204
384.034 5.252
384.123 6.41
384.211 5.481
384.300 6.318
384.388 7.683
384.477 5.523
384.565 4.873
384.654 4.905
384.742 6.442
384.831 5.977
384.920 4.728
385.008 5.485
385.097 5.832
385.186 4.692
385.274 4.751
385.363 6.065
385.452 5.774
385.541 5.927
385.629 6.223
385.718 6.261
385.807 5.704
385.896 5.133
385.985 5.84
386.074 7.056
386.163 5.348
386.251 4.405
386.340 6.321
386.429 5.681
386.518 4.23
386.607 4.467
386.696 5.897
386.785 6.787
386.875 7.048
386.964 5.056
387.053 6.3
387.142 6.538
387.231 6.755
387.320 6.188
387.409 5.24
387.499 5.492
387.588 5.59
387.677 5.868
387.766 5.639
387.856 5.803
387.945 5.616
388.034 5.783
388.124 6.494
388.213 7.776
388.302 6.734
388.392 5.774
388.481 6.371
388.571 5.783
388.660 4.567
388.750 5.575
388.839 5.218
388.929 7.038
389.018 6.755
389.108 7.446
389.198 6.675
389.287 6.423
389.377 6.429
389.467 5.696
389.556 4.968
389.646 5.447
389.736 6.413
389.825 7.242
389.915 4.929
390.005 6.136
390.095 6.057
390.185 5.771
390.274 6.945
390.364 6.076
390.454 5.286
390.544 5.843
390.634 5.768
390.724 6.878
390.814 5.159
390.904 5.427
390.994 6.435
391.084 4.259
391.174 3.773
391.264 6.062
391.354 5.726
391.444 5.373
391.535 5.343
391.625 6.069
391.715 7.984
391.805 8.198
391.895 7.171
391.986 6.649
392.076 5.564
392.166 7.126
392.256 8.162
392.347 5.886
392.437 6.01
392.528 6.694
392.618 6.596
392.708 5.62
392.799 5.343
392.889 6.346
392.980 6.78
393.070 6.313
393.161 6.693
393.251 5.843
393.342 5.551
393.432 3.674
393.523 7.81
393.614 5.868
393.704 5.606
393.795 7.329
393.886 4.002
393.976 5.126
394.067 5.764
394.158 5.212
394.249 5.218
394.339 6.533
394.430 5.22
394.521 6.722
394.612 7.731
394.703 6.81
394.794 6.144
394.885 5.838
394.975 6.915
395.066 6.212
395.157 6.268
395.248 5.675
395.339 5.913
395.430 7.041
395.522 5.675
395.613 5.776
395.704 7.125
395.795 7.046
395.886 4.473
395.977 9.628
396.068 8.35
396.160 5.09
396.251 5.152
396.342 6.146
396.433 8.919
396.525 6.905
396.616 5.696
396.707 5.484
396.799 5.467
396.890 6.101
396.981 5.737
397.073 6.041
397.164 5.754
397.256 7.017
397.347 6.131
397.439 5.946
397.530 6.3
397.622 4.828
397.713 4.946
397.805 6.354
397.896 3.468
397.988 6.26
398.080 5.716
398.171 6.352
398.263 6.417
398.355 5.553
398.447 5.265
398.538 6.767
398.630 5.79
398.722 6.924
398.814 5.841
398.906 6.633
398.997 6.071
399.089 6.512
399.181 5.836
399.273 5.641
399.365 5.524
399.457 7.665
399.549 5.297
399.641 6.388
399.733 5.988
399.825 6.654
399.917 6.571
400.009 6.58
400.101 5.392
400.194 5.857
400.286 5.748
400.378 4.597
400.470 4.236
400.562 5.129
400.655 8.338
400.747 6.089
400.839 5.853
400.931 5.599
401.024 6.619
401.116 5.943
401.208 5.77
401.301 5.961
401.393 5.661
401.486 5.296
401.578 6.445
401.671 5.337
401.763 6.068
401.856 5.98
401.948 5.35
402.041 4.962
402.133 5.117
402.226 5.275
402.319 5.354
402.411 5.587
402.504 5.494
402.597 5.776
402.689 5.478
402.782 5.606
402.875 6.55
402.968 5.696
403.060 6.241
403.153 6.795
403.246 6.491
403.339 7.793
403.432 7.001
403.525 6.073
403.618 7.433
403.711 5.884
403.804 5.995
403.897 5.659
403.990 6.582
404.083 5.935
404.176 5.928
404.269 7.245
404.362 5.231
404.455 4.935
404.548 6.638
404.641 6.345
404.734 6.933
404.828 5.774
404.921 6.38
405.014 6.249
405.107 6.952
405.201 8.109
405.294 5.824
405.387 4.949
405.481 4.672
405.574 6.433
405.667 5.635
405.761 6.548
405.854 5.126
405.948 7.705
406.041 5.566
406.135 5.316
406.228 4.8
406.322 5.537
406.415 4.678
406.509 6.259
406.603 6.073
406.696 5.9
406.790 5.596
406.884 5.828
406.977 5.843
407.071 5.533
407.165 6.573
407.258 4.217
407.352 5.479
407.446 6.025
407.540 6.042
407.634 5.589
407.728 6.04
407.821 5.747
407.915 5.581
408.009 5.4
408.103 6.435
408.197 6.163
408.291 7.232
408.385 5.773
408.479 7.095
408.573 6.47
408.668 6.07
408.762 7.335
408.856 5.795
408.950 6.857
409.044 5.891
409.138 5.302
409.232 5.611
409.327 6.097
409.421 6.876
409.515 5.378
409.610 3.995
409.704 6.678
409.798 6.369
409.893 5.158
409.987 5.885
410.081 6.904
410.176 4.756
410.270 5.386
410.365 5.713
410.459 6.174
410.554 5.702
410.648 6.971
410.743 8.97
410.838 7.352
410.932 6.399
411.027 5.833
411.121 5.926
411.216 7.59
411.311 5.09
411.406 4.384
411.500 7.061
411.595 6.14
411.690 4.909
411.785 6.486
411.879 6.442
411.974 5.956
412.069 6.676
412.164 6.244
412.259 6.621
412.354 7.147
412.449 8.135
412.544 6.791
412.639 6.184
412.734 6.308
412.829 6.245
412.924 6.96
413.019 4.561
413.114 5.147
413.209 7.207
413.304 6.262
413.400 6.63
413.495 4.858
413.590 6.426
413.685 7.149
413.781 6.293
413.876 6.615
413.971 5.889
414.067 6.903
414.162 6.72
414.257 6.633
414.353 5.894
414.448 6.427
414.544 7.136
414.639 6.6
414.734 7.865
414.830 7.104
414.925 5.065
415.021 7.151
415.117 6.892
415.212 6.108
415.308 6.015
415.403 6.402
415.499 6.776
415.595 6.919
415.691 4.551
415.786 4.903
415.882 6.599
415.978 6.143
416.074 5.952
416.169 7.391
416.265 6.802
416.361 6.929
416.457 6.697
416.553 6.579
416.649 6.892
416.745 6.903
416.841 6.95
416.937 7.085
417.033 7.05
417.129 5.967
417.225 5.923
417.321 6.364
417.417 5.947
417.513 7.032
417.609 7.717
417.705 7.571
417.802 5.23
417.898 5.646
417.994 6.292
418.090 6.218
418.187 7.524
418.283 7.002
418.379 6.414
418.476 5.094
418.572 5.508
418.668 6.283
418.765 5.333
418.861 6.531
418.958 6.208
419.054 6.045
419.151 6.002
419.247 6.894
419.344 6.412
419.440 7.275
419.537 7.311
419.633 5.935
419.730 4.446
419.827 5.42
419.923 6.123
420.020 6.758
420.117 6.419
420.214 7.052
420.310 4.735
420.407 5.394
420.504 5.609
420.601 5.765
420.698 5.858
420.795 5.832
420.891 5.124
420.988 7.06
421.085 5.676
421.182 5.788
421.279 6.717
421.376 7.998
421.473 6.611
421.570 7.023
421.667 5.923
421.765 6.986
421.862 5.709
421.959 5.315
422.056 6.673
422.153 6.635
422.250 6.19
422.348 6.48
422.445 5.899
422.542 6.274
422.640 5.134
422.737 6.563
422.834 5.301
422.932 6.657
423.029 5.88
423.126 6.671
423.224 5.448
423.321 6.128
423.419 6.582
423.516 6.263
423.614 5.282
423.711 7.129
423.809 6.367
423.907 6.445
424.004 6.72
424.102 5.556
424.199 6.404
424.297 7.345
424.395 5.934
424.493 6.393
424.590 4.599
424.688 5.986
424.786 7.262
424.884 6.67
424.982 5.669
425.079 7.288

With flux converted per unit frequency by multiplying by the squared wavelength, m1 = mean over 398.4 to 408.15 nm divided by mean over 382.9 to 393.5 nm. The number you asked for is 1.09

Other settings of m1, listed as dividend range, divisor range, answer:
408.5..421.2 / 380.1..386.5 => 1.29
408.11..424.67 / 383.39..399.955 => 1.18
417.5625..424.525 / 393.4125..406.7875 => 1.14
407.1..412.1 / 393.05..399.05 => 1.07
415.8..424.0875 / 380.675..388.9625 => 1.30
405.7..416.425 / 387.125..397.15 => 1.11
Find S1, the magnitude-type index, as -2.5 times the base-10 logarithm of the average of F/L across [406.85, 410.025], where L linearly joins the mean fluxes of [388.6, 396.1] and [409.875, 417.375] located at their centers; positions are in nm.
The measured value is 0.066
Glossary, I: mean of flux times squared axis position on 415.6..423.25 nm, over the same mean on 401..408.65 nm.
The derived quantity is 1.13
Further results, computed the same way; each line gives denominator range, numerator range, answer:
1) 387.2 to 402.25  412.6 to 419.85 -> 1.17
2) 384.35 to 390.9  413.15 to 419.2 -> 1.26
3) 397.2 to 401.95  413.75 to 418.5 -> 1.19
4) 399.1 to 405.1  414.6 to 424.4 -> 1.14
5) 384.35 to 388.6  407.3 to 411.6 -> 1.17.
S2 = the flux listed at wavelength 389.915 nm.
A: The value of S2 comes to 4.929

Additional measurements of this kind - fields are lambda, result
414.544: 7.136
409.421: 6.876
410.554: 5.702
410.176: 4.756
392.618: 6.596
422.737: 6.563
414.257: 6.633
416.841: 6.95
